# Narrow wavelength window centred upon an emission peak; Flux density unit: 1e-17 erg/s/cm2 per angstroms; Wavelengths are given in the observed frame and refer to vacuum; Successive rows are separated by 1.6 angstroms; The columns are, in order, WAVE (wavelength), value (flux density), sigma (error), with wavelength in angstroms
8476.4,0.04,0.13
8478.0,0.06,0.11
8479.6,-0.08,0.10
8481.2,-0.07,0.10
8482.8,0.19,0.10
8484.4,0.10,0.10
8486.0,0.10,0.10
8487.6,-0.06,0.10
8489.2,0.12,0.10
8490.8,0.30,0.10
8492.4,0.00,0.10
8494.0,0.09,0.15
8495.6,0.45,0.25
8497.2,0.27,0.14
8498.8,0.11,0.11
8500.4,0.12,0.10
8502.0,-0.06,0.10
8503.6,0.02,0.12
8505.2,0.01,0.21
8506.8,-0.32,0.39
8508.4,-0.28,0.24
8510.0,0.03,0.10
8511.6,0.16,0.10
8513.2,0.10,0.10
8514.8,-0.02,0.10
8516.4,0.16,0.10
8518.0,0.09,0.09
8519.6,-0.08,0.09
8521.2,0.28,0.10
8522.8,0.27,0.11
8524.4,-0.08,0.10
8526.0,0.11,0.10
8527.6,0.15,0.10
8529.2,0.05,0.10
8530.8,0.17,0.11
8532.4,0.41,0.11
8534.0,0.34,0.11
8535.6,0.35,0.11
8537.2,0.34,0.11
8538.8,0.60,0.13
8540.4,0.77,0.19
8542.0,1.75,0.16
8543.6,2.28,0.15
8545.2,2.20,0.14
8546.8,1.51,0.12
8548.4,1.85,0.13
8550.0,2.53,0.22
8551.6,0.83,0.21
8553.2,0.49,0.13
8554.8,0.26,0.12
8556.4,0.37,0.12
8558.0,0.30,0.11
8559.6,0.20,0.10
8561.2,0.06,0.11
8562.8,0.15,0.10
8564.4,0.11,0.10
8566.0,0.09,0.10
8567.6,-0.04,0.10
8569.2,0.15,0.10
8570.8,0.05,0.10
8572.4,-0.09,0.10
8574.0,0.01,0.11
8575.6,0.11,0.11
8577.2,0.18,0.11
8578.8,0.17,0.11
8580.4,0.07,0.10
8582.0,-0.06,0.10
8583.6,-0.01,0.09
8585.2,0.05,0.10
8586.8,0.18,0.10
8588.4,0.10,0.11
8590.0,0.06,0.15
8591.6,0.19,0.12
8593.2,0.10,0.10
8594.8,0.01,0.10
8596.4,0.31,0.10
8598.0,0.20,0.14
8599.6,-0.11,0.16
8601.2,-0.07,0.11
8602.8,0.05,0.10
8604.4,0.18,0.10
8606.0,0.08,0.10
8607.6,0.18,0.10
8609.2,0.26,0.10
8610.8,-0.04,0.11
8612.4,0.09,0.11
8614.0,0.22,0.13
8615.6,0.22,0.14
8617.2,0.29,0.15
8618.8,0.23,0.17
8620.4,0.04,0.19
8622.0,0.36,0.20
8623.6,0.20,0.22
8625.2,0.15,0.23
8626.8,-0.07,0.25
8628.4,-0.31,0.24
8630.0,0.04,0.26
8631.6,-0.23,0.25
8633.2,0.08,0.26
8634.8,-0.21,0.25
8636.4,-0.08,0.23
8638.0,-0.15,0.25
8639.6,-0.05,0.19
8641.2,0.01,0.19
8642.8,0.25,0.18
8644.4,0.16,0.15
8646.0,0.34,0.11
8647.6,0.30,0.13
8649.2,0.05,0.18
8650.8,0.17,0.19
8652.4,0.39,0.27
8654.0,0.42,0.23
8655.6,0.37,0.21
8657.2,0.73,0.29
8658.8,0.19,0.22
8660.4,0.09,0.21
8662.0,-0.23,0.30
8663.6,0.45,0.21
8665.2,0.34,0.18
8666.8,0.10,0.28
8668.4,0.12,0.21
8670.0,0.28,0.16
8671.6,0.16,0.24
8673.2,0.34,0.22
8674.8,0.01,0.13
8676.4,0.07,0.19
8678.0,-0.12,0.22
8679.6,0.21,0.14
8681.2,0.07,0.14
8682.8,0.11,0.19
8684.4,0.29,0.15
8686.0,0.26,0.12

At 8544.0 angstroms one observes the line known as [O II] 3727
